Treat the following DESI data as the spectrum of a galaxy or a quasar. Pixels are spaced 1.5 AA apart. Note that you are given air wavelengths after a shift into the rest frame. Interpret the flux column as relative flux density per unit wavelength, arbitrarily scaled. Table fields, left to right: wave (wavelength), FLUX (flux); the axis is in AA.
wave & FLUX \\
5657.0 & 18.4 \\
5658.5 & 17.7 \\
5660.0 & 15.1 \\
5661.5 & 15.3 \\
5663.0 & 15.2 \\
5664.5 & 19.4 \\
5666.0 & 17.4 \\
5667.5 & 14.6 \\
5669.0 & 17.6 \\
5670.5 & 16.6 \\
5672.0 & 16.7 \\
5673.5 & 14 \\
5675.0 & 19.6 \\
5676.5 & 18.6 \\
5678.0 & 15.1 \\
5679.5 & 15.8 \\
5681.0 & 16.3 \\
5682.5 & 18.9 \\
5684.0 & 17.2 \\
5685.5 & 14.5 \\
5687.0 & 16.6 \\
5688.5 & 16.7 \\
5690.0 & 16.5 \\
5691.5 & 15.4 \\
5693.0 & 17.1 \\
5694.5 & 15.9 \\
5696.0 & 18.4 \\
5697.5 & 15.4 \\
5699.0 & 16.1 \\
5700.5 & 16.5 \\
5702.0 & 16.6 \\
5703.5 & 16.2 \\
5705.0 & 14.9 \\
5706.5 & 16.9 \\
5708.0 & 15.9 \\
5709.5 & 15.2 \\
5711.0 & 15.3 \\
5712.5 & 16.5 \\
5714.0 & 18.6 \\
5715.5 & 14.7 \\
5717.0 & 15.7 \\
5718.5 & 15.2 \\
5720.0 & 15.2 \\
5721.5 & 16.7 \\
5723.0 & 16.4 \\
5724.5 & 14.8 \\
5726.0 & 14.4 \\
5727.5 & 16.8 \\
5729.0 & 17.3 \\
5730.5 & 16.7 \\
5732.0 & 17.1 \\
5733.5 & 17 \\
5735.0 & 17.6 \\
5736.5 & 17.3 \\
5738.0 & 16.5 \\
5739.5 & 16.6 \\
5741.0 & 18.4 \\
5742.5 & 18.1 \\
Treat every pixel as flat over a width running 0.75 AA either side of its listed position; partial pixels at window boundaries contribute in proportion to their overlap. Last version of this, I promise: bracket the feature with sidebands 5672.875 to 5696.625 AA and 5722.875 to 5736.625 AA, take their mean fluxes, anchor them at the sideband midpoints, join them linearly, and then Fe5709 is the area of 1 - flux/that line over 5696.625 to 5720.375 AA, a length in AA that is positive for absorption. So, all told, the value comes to 0.90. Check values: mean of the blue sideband 16.7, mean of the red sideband 16.5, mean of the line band 16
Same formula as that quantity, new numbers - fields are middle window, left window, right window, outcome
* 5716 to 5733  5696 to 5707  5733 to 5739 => 0.8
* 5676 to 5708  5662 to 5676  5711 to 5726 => -0.1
